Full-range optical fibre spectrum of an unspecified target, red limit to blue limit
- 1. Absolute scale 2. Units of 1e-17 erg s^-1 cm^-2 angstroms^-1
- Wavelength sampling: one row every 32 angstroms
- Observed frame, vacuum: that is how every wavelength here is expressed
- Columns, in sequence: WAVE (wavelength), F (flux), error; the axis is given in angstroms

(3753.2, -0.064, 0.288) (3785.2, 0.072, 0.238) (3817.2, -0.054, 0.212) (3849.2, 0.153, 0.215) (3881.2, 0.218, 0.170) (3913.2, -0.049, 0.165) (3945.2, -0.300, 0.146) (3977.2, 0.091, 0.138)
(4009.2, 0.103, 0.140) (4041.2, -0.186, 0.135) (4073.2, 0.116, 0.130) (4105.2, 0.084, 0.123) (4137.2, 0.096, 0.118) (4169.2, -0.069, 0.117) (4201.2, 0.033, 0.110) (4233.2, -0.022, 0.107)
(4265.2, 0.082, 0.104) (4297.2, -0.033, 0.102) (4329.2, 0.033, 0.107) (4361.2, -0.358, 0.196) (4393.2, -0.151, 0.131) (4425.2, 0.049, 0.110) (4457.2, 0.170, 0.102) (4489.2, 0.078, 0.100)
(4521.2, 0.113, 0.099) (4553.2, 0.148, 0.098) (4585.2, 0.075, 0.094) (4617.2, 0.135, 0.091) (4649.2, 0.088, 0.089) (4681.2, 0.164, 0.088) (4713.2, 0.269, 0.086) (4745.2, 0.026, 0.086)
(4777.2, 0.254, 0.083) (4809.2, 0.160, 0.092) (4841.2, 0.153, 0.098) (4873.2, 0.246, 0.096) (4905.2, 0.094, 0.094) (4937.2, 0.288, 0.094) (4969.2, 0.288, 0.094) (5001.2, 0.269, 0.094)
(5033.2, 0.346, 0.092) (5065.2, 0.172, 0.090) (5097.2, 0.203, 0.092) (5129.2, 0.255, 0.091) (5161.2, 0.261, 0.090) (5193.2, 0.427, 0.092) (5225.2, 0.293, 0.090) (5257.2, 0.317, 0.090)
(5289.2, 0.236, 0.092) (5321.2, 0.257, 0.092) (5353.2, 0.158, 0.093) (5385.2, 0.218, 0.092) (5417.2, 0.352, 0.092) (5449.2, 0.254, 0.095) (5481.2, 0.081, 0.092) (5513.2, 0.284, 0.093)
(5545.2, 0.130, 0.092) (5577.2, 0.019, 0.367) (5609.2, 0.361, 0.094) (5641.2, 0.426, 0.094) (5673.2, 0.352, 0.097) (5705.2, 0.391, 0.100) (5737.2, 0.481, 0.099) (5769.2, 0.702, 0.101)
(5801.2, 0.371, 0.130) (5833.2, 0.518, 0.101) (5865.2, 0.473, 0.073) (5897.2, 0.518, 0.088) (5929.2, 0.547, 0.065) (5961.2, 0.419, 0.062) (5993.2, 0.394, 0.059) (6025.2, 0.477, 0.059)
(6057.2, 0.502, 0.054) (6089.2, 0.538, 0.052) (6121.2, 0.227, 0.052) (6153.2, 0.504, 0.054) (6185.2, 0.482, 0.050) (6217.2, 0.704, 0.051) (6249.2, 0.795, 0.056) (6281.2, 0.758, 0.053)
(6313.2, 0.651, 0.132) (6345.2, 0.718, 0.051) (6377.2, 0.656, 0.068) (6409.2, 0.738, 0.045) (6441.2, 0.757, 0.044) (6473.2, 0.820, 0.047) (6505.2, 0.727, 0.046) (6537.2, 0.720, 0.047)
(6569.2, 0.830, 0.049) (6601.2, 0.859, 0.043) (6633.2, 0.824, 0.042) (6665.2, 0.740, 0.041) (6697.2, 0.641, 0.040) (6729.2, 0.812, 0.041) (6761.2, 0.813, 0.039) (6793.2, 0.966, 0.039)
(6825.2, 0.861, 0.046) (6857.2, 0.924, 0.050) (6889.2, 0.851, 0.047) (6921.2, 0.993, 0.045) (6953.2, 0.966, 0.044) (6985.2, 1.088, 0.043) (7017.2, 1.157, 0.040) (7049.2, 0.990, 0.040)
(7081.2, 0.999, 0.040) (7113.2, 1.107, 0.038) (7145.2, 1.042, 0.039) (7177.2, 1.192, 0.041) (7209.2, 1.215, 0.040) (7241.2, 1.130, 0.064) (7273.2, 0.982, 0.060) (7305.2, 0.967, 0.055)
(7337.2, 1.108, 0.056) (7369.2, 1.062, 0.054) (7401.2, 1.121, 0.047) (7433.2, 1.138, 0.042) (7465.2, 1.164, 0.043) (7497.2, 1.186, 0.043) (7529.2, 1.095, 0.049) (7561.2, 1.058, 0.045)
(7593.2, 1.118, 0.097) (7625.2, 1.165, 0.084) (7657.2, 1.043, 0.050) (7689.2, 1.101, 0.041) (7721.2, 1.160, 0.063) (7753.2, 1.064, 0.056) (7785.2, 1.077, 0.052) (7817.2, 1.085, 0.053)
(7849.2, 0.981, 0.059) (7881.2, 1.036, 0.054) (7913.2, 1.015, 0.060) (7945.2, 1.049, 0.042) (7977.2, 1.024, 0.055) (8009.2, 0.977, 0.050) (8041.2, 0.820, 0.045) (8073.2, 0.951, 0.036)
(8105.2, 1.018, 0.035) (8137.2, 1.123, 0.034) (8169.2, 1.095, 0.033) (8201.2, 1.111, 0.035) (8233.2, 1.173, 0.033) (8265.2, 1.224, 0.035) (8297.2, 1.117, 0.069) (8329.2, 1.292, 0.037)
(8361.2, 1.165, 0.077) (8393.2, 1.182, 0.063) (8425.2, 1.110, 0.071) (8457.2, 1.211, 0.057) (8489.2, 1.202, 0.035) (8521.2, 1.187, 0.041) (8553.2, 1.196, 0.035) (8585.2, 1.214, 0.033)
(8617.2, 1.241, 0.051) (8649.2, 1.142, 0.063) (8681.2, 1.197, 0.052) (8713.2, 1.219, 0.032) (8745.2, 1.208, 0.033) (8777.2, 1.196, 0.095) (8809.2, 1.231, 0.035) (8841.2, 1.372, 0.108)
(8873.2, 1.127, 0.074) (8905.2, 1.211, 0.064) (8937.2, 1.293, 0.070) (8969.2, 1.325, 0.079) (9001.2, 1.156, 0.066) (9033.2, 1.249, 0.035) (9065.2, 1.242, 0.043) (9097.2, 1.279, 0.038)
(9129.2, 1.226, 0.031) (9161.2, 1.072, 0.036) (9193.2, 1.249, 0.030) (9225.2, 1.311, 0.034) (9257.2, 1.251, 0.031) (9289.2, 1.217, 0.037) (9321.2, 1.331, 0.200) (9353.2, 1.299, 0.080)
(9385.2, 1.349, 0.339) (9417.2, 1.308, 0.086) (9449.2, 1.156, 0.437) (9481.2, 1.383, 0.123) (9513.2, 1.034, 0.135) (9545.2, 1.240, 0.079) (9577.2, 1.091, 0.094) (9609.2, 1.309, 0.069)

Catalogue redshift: 0.56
